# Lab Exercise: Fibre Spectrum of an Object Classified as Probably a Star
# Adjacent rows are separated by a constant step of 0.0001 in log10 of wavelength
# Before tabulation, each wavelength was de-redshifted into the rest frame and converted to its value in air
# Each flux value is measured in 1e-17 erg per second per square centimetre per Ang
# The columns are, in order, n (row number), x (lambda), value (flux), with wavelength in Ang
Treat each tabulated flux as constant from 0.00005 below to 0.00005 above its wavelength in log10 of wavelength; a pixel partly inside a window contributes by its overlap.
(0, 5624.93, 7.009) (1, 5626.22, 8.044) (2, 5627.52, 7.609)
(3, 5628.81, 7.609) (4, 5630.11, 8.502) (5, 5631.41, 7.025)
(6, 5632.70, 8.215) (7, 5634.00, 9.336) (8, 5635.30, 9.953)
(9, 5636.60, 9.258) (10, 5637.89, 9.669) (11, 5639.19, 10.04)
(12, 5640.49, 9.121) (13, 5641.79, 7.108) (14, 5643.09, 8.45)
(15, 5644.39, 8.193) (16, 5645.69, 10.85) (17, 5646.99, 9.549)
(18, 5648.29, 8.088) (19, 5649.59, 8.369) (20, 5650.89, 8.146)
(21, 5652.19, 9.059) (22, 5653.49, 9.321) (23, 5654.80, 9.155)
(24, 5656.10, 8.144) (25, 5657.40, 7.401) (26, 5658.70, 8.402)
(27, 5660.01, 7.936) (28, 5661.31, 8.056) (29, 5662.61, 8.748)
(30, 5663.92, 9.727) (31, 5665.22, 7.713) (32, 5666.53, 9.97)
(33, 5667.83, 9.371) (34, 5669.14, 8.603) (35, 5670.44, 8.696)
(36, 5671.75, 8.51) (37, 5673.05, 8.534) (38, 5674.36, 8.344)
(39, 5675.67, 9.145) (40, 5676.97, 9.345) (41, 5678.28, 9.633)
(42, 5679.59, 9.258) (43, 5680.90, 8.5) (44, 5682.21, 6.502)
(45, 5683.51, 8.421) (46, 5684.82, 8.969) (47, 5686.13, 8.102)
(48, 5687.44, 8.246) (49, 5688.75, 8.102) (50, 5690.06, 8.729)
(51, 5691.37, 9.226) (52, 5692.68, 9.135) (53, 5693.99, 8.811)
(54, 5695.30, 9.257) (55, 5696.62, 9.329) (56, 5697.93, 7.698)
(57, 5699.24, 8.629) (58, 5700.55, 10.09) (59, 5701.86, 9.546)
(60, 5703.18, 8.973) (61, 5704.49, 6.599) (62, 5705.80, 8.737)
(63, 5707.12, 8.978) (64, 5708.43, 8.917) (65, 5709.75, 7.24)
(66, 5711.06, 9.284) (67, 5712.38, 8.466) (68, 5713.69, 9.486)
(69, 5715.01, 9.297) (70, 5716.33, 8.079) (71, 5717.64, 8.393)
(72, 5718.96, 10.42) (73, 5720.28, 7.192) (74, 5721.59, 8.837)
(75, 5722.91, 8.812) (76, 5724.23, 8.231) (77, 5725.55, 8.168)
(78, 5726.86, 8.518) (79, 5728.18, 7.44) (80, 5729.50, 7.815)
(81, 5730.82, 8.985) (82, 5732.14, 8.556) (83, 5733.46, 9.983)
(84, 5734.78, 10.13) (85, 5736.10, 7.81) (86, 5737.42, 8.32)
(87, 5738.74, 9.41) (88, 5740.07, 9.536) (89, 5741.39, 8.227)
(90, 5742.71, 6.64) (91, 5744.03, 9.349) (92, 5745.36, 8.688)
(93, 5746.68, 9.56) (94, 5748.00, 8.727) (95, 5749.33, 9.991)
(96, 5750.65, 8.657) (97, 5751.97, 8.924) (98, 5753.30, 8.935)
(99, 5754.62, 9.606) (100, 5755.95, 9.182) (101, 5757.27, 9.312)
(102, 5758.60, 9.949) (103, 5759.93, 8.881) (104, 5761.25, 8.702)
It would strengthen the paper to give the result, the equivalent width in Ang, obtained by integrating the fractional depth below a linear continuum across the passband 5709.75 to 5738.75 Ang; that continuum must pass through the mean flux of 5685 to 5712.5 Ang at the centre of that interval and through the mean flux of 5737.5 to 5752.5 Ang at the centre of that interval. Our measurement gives 0.4 Ang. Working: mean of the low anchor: 8.68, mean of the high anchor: 8.86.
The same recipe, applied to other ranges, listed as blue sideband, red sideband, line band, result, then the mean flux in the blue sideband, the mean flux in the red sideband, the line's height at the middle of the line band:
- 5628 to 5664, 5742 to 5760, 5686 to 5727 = 0.91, 8.67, 9.03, 8.88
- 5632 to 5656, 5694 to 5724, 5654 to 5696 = 0.98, 8.97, 8.73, 8.86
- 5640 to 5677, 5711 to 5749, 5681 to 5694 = 0.42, 8.68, 8.7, 8.69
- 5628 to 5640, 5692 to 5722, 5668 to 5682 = -0.02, 8.83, 8.76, 8.79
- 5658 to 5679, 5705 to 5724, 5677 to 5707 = 0.22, 8.79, 8.7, 8.74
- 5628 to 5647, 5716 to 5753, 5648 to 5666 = 0.69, 8.82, 8.7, 8.8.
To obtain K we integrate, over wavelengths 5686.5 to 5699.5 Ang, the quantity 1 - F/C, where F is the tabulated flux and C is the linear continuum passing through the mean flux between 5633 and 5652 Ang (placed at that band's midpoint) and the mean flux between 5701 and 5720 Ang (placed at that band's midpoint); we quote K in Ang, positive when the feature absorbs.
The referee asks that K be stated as 0.1 Ang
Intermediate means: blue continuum 8.99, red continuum 8.72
